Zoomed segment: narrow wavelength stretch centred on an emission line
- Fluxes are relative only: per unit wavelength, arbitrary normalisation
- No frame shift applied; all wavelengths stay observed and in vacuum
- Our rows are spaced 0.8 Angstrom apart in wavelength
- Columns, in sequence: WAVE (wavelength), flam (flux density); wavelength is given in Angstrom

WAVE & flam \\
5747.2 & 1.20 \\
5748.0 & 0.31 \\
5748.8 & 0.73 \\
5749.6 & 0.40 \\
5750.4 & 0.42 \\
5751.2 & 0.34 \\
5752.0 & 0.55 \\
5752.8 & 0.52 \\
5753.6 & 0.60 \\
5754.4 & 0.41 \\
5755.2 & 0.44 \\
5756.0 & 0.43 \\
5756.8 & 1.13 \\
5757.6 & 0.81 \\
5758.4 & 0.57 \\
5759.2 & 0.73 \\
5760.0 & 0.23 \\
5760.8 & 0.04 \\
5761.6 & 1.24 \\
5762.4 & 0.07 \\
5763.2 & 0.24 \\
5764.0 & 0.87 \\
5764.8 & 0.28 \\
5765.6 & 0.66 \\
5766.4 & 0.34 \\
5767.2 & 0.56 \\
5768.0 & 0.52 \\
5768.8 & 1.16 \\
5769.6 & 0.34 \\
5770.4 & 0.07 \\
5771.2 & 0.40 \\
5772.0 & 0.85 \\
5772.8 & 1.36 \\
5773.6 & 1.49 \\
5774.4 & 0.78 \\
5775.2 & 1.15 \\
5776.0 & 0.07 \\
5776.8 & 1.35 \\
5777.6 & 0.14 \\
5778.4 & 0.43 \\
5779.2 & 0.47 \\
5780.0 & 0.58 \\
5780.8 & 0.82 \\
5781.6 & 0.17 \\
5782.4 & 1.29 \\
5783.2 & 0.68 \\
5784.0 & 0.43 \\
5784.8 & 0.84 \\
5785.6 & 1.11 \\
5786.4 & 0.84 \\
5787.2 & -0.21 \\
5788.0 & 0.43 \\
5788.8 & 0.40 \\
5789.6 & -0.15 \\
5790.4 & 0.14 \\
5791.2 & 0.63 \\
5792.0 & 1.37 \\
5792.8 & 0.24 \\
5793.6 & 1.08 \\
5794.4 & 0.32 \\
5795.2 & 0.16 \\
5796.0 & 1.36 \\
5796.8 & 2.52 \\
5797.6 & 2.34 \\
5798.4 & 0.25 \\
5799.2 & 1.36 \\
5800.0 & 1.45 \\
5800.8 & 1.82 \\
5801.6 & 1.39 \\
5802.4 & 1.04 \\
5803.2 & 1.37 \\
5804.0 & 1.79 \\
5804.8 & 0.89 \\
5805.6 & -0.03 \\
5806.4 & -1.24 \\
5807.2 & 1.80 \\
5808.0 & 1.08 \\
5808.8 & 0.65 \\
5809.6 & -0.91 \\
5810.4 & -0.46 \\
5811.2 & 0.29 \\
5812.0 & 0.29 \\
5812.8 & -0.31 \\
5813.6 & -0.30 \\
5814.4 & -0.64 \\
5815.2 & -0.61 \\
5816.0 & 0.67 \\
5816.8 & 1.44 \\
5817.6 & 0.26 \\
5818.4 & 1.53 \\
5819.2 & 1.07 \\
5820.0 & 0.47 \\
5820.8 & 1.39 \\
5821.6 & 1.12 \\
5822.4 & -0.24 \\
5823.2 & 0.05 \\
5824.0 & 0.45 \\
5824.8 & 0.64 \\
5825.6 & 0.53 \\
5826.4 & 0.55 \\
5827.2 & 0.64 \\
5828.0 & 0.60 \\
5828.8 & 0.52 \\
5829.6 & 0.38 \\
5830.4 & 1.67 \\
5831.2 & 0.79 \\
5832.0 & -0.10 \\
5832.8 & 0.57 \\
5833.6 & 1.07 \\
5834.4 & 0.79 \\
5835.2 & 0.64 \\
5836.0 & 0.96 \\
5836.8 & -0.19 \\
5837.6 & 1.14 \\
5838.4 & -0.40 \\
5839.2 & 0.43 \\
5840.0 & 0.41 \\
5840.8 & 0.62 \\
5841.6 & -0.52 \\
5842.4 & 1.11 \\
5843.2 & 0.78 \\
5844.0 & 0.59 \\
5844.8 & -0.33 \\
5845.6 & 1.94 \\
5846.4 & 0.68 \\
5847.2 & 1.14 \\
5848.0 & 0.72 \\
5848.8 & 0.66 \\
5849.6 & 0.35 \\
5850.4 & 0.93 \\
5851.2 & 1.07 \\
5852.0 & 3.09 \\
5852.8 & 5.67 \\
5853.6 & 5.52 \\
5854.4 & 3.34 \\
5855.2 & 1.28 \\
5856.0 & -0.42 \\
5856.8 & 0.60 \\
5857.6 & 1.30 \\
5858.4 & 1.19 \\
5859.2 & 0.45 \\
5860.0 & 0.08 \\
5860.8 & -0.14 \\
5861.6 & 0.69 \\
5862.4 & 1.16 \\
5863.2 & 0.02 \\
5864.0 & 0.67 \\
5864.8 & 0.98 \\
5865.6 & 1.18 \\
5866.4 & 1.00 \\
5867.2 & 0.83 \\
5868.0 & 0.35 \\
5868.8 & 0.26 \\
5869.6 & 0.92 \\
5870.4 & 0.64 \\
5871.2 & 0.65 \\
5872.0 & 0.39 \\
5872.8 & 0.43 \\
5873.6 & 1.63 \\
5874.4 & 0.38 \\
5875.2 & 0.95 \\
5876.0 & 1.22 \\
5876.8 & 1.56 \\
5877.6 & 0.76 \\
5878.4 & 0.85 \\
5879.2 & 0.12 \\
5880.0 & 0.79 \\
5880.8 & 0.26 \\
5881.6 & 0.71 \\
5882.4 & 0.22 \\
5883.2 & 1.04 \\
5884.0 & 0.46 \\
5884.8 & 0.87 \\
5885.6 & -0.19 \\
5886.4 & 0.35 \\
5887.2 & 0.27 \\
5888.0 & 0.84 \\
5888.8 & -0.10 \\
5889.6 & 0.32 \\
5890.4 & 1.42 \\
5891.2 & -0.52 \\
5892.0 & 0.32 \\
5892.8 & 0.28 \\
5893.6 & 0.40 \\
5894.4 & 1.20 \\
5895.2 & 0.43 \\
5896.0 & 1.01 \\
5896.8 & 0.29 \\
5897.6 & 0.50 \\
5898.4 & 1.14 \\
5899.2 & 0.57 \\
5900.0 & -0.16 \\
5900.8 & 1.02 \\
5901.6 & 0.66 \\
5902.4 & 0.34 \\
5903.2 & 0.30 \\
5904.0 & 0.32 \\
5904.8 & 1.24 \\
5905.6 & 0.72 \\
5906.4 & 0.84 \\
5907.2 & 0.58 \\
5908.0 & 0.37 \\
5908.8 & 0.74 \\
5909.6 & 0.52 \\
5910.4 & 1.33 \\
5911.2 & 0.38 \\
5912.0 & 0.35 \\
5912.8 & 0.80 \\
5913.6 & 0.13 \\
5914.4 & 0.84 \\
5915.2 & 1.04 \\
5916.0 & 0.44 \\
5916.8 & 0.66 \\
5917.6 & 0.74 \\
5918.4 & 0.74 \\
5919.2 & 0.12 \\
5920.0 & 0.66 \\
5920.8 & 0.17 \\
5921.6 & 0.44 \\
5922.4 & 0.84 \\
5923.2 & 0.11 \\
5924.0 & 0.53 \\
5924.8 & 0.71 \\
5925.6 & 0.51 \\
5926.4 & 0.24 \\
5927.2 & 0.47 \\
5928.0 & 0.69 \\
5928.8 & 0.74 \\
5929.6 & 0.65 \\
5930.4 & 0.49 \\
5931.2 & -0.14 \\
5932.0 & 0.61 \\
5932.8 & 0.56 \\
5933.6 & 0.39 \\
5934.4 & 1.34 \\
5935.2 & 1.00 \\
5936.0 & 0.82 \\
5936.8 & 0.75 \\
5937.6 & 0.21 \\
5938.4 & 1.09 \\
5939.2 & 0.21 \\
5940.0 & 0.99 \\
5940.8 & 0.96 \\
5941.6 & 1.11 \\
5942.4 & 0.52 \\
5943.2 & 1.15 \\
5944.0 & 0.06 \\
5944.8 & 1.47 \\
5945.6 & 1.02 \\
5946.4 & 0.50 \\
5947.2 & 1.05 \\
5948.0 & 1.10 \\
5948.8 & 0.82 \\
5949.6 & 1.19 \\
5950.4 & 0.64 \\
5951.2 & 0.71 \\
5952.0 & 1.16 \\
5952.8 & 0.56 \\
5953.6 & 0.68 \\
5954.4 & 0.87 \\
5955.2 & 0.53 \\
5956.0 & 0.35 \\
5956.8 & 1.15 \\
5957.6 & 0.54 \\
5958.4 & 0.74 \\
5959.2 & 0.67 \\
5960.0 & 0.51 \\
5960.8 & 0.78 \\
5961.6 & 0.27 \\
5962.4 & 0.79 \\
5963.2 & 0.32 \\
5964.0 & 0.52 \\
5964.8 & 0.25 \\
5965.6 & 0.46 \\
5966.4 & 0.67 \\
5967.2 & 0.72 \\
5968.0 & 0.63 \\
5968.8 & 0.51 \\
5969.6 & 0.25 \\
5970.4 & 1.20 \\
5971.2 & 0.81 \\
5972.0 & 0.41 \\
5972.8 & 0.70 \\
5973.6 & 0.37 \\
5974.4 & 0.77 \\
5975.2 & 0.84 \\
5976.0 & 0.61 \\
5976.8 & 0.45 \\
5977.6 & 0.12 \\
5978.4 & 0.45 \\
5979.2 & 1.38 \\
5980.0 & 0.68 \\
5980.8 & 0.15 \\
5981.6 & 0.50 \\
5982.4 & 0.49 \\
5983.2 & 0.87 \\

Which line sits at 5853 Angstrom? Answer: [O III] 5007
